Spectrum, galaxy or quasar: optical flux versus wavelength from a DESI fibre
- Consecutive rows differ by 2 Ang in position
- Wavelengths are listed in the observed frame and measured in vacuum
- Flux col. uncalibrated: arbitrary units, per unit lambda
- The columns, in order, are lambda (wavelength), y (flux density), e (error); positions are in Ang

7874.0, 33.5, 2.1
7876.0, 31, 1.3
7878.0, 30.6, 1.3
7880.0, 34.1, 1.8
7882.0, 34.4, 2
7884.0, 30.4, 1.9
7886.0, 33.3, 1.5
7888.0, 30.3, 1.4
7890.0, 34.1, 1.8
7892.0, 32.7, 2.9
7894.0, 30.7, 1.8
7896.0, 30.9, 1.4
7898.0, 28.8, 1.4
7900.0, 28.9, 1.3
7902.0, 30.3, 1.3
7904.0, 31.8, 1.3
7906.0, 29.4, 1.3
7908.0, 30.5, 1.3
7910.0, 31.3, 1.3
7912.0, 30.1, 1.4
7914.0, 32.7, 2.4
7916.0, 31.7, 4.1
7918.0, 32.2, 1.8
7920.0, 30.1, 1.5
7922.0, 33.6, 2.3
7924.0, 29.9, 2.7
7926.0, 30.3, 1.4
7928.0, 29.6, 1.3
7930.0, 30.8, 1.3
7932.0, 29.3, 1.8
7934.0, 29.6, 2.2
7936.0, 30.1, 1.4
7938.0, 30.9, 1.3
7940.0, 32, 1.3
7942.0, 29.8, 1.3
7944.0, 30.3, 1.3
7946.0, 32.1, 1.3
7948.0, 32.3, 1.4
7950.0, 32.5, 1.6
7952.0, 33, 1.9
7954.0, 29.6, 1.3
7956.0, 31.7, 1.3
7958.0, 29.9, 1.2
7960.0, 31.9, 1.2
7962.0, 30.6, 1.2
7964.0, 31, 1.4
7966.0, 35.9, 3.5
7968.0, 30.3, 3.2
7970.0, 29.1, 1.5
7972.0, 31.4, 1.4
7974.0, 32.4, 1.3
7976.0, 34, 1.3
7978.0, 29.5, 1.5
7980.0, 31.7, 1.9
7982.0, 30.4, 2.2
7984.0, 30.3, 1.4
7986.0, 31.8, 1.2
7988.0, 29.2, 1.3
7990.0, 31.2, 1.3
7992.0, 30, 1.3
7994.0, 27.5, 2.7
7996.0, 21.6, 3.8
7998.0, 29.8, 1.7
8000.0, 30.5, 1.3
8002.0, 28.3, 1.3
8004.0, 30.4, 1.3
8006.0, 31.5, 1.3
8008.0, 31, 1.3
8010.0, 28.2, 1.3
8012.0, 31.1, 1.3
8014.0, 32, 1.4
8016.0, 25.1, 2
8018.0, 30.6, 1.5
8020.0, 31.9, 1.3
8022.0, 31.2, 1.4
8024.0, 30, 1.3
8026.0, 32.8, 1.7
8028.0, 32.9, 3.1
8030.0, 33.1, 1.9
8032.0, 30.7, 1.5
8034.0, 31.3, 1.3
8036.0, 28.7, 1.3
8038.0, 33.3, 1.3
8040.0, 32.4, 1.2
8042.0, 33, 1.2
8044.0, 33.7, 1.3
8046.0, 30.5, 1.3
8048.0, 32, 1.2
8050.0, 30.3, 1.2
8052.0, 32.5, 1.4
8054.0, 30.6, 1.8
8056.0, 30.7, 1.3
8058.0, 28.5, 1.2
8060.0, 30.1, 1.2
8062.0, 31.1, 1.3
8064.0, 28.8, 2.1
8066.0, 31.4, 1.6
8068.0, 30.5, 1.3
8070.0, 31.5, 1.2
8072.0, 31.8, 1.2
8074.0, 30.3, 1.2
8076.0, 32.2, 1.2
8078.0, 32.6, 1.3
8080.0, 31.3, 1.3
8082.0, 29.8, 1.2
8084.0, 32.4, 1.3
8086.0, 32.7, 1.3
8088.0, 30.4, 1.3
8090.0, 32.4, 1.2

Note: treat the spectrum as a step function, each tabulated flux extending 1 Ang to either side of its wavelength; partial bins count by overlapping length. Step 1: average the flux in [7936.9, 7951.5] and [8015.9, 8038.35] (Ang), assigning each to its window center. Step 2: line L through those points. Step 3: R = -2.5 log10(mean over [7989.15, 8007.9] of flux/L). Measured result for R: 0.08 mag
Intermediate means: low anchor 31.5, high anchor 31.1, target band 29.1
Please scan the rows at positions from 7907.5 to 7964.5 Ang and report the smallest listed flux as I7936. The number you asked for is 29.3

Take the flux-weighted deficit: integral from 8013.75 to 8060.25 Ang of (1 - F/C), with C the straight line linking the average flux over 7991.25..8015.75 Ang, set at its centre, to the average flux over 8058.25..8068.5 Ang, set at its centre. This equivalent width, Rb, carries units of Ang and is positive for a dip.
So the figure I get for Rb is -2.2 Ang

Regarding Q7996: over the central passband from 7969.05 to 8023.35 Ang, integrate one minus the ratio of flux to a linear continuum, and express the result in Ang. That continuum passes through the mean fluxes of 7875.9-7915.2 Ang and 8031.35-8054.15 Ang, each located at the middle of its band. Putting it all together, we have 2.5 Ang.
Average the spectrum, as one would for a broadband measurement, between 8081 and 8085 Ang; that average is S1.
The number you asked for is 31.1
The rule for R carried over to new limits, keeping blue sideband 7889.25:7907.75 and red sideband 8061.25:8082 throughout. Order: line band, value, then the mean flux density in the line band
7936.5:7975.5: -0.019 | 31.4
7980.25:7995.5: 0.039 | 29.9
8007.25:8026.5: 0.024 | 30.3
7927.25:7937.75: 0.032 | 30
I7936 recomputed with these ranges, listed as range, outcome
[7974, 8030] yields 21.6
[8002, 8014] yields 28.2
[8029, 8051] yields 28.7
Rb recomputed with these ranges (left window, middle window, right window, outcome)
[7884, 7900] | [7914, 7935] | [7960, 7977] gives 0.48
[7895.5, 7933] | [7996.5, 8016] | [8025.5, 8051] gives 1.08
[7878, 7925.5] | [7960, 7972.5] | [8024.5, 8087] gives -0.02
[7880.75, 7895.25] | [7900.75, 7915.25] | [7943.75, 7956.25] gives 0.56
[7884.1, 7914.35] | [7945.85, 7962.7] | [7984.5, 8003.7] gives -0.95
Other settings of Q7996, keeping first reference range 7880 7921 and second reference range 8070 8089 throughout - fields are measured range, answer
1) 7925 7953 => 0.4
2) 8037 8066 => 0.2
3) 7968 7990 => 0.3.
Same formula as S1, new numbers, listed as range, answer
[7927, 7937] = 29.9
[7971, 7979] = 31.8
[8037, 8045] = 33.1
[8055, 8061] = 29.8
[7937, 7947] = 31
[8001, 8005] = 29.4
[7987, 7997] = 27.9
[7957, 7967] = 31.9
